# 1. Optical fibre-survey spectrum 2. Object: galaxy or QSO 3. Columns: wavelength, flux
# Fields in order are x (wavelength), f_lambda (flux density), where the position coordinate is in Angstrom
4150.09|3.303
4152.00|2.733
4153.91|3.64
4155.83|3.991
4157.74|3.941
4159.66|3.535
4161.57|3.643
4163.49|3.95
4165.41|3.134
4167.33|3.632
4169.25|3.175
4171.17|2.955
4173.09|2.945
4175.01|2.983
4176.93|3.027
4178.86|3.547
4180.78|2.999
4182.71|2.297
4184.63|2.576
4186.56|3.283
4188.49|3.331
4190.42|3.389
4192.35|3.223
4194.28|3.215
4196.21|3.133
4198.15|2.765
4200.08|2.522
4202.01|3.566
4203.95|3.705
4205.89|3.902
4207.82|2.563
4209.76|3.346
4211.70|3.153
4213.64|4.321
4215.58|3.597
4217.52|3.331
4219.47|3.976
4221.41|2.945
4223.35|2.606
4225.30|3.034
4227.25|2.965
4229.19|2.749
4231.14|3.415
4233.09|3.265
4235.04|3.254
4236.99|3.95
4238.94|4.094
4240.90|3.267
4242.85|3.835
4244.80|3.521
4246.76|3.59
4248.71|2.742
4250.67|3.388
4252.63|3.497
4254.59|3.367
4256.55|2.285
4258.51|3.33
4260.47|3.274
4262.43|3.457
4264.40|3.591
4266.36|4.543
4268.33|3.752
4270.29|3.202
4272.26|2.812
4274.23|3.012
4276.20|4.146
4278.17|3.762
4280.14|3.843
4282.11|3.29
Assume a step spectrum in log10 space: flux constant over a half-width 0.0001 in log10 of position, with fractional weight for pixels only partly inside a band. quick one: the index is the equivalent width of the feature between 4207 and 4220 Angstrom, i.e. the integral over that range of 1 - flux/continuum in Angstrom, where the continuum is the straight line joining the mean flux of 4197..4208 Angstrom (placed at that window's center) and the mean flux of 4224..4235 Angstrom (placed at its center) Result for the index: -1.2 Angstrom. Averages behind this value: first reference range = 3.21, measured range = 3.46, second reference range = 3.08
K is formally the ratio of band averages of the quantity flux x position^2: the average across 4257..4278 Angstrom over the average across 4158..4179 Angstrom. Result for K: 1.10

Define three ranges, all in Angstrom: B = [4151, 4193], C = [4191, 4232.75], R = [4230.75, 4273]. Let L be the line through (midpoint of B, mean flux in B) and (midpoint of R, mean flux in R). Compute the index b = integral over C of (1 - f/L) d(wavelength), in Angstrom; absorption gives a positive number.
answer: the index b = 1.36 Angstrom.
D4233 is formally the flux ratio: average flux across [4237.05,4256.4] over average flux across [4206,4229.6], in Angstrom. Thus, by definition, 1.1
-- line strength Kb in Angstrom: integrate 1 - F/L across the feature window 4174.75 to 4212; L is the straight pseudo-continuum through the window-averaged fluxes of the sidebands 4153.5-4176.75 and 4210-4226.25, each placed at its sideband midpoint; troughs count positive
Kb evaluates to 3.0 Angstrom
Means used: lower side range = 3.44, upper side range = 3.37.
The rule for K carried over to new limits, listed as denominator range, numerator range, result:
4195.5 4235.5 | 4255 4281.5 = 1.09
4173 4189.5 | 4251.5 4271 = 1.19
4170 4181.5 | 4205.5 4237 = 1.09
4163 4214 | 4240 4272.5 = 1.10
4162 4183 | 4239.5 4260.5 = 1.07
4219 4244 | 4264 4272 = 1.13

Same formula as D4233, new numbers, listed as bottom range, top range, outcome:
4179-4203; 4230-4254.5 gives 1.14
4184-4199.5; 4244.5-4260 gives 1.03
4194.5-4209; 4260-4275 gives 1.09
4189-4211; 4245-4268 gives 1.05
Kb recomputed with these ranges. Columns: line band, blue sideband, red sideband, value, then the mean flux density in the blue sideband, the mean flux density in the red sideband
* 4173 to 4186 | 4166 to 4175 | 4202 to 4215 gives 1.27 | 3.16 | 3.51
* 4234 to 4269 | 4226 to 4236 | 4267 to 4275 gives -3.18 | 3.13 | 3.26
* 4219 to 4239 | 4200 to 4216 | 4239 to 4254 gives 1.19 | 3.45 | 3.45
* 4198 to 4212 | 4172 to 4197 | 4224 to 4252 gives -0.16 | 3.07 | 3.35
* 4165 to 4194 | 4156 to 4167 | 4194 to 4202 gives 1.83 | 3.66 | 2.96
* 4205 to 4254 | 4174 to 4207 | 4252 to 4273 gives -1.52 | 3.14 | 3.38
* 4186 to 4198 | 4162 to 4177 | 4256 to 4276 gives 0.20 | 3.25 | 3.38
